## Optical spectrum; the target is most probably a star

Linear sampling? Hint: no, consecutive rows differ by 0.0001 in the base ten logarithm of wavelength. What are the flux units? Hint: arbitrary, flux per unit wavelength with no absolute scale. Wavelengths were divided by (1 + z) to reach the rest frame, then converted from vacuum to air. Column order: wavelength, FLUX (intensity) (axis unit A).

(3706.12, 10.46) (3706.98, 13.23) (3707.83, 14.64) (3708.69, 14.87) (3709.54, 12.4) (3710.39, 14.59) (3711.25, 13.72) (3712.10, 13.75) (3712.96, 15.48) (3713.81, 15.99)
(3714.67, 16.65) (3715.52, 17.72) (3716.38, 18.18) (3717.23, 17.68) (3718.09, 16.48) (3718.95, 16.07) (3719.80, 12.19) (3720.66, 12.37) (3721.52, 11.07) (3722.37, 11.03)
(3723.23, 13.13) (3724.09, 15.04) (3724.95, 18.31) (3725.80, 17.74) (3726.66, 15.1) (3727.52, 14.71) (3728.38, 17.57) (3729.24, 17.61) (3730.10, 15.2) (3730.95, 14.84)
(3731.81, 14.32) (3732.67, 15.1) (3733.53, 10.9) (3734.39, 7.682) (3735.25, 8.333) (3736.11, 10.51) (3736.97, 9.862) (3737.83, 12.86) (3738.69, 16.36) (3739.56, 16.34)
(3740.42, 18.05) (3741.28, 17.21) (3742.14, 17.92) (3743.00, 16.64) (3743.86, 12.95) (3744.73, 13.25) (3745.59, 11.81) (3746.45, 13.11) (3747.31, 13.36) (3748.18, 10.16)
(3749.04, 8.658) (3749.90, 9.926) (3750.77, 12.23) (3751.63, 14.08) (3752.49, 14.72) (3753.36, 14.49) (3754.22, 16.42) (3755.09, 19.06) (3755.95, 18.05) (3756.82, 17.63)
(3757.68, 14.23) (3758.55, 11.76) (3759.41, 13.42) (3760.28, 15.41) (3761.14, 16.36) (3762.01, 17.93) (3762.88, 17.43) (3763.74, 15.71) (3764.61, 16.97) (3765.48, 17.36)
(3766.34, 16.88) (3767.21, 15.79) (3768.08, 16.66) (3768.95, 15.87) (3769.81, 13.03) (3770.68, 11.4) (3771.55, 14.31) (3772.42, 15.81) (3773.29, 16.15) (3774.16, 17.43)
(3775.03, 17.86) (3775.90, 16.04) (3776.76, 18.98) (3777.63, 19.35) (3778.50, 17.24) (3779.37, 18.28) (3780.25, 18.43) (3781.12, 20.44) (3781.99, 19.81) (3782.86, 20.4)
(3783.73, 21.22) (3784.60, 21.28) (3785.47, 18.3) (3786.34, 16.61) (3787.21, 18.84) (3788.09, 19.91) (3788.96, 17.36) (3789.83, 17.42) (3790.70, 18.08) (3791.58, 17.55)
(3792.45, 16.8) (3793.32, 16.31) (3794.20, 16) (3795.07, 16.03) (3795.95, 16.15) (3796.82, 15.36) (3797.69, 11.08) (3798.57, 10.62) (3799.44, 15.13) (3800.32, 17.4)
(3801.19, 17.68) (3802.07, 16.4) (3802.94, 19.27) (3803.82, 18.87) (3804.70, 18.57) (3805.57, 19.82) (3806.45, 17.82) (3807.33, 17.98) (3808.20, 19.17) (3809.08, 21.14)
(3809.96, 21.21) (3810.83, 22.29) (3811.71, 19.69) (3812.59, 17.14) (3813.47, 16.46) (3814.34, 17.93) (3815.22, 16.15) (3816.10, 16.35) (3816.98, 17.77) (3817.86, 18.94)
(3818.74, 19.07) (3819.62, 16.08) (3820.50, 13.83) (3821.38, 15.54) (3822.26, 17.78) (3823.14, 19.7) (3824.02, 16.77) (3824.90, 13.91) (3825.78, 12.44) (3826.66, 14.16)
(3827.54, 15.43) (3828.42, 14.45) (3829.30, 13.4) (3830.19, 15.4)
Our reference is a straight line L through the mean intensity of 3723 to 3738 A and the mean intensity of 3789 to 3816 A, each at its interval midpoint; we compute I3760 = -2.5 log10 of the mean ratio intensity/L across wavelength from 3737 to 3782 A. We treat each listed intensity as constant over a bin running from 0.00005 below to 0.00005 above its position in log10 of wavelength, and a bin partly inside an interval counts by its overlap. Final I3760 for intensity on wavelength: -0.02 mag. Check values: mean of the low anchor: 13.8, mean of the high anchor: 17.4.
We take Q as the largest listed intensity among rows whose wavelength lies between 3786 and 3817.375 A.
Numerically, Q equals 22.29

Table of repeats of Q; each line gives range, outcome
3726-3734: 17.61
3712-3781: 19.35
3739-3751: 18.05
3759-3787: 21.28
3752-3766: 19.06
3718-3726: 18.31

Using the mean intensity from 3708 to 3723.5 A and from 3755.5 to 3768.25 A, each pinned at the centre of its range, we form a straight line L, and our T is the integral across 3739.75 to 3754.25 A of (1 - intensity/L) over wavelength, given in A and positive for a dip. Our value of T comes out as 1.7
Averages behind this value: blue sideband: 14.6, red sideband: 16.1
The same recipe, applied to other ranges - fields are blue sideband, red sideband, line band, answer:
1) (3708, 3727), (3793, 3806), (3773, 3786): -2.26 A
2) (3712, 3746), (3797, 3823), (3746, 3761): 1.48 A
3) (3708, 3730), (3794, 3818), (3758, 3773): 0.89 A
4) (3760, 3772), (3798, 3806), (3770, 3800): -1.23 A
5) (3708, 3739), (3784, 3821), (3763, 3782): -0.50 A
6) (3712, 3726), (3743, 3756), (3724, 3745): -0.37 A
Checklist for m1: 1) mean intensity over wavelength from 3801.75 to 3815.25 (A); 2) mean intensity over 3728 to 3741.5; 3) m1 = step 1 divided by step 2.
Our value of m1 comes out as 1.36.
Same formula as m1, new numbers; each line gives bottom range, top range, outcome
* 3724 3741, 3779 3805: 1.22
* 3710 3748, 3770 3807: 1.19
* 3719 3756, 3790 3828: 1.22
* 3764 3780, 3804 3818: 1.14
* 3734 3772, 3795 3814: 1.22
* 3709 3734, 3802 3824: 1.21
